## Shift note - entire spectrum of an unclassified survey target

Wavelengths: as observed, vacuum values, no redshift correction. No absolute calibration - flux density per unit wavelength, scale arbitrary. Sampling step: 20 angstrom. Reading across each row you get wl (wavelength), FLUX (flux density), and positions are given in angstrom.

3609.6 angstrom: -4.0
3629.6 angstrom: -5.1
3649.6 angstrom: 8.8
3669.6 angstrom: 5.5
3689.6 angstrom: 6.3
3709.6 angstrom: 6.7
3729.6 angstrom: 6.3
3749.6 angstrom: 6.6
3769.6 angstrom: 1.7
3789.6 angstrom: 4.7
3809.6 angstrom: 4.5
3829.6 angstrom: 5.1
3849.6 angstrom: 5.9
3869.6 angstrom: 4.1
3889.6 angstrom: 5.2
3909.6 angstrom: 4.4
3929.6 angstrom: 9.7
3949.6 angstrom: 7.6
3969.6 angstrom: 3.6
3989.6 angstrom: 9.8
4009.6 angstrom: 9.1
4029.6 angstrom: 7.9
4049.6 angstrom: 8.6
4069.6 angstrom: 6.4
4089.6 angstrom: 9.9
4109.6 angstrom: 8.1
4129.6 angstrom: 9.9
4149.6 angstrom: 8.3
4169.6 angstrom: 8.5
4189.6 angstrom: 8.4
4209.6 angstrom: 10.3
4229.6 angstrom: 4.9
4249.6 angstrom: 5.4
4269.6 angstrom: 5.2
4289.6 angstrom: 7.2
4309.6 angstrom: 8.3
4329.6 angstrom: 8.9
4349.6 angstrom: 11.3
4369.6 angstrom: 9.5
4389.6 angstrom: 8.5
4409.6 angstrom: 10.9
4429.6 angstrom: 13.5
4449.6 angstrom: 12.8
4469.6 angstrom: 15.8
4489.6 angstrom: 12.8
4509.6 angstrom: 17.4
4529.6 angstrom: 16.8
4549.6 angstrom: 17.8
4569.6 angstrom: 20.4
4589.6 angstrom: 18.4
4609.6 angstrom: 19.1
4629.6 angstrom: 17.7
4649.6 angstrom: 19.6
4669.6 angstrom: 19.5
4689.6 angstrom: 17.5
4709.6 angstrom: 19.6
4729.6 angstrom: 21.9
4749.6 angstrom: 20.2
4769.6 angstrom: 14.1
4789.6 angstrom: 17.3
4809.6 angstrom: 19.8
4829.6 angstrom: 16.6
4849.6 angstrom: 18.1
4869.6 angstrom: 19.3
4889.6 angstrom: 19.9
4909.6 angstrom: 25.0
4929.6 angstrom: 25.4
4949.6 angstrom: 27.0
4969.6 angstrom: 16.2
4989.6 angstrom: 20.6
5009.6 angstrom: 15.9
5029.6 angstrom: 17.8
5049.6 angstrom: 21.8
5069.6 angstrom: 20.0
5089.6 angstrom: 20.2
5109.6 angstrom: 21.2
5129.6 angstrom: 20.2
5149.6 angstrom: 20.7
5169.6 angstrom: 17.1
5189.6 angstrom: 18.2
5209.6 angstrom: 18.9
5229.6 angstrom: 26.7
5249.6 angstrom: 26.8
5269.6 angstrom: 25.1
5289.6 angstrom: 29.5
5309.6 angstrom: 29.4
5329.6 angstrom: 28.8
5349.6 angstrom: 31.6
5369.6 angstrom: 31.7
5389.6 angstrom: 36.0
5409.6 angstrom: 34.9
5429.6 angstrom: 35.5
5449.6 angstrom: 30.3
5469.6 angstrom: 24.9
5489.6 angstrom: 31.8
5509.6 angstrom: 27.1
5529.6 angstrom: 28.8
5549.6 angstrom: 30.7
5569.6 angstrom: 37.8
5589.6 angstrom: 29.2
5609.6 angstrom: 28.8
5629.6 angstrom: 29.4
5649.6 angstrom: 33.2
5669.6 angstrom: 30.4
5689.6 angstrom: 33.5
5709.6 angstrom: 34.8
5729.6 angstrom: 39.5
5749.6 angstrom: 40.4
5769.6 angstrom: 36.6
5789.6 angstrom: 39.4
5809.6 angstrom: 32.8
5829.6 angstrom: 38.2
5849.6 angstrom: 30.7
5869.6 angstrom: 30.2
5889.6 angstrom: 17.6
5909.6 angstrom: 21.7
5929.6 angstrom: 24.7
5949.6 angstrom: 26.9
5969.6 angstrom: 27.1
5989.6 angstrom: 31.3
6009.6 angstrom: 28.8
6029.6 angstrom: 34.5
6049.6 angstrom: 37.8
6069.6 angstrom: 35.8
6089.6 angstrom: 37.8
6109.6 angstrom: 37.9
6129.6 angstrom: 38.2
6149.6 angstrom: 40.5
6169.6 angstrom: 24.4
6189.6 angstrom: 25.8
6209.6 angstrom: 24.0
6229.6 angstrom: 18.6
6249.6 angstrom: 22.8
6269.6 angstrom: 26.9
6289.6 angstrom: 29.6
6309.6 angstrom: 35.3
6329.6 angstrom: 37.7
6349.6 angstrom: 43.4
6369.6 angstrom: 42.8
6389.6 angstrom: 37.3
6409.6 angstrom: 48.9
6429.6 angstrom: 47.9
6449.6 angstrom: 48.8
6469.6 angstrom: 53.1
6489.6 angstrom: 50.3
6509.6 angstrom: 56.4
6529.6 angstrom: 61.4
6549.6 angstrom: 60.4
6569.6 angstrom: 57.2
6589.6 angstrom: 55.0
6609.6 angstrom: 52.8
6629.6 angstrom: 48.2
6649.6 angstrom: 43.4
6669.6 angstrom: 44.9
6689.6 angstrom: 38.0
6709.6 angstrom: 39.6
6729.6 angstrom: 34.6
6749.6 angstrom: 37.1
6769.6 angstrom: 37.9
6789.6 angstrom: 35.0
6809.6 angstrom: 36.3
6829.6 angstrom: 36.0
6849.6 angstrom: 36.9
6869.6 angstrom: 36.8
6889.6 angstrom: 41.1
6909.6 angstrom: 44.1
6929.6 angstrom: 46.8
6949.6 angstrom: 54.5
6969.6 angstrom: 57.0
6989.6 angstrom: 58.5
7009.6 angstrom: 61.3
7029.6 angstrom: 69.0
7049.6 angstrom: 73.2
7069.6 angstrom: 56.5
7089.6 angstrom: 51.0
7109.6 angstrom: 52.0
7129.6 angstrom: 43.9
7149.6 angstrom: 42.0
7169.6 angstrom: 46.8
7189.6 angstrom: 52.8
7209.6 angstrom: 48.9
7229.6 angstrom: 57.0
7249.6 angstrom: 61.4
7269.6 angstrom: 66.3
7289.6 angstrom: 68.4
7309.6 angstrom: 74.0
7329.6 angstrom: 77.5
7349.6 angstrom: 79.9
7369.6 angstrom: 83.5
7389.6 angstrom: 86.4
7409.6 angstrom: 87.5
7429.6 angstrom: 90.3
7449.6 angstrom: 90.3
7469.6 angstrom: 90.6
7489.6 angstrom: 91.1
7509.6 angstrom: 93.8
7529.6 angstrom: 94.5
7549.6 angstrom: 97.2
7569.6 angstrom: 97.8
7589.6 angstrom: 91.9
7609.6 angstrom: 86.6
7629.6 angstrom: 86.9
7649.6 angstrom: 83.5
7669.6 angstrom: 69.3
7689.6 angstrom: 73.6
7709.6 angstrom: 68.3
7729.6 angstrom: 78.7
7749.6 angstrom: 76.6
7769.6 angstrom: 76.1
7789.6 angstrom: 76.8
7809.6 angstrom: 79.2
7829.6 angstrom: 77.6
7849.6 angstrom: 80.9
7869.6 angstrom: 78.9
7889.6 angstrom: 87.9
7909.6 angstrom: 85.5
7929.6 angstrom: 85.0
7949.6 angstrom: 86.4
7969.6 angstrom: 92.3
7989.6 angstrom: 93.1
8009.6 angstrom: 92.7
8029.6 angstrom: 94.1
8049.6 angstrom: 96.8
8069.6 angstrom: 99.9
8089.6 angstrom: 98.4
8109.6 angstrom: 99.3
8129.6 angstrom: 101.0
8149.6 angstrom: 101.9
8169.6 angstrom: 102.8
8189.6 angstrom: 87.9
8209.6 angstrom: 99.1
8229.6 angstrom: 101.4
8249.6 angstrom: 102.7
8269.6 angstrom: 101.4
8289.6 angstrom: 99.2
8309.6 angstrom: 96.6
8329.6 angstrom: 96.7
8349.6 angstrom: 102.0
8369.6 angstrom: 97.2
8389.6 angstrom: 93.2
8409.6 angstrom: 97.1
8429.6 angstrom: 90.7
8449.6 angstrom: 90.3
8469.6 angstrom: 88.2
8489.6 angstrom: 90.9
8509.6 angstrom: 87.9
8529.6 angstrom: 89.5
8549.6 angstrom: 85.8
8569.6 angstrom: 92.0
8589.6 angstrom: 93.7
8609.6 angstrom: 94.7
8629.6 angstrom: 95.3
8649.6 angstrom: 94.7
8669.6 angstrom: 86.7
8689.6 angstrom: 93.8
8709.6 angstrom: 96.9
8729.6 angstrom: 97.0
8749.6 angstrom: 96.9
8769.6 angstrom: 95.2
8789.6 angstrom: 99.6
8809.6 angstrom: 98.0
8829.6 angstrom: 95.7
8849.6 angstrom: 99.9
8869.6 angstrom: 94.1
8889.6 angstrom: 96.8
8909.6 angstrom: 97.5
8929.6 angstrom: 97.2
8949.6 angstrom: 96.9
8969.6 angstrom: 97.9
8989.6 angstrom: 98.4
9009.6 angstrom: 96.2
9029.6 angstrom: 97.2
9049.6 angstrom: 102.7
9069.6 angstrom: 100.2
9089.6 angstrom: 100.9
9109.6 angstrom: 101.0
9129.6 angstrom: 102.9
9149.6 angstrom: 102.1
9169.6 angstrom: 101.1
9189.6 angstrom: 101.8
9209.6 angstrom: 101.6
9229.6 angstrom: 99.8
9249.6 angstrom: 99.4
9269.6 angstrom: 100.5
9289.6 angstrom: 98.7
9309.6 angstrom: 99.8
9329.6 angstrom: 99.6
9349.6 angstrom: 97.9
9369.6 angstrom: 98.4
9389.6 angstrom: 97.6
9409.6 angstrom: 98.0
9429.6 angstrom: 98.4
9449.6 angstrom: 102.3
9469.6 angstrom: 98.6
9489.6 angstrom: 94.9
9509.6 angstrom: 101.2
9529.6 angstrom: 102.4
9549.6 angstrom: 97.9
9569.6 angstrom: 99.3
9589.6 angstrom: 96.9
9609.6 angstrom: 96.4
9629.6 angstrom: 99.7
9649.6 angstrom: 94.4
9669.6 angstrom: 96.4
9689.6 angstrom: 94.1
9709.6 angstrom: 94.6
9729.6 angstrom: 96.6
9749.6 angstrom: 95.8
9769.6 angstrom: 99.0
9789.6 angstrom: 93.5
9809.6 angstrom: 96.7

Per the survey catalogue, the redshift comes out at 0.000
